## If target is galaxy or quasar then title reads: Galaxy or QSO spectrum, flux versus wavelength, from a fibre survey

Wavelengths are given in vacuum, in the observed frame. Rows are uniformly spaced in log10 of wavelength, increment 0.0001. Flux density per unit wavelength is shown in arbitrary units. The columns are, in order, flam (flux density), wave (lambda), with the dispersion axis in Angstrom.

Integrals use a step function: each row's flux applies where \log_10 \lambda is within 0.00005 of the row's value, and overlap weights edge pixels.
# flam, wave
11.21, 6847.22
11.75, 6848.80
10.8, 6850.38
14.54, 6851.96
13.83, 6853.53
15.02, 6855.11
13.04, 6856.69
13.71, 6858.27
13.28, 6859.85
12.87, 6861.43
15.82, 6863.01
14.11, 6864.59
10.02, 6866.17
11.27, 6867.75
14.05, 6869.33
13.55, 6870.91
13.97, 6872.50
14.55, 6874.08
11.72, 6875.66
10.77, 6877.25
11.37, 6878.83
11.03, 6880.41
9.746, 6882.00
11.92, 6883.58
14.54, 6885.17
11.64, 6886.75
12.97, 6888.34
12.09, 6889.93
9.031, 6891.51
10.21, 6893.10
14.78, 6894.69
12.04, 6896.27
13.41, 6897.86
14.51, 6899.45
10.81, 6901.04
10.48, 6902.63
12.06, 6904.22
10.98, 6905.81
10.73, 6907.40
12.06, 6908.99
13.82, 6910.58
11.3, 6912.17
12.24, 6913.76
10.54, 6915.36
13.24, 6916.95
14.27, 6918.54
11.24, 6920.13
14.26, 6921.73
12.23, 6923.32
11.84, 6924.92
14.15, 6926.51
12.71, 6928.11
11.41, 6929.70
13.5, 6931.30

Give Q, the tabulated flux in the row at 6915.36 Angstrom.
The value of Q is 10.54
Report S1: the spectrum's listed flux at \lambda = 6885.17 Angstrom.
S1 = 14.54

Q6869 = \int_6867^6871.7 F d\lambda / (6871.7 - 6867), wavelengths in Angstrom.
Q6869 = 13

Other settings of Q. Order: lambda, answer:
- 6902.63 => 10.48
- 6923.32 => 12.23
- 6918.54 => 14.27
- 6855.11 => 15.02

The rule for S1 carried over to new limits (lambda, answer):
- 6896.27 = 12.04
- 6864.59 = 14.11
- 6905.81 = 10.98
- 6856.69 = 13.04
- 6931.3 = 13.5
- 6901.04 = 10.81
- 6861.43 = 12.87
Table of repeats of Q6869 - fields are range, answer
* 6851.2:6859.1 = 14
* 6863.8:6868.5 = 11.8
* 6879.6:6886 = 11.8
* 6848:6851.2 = 11.3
